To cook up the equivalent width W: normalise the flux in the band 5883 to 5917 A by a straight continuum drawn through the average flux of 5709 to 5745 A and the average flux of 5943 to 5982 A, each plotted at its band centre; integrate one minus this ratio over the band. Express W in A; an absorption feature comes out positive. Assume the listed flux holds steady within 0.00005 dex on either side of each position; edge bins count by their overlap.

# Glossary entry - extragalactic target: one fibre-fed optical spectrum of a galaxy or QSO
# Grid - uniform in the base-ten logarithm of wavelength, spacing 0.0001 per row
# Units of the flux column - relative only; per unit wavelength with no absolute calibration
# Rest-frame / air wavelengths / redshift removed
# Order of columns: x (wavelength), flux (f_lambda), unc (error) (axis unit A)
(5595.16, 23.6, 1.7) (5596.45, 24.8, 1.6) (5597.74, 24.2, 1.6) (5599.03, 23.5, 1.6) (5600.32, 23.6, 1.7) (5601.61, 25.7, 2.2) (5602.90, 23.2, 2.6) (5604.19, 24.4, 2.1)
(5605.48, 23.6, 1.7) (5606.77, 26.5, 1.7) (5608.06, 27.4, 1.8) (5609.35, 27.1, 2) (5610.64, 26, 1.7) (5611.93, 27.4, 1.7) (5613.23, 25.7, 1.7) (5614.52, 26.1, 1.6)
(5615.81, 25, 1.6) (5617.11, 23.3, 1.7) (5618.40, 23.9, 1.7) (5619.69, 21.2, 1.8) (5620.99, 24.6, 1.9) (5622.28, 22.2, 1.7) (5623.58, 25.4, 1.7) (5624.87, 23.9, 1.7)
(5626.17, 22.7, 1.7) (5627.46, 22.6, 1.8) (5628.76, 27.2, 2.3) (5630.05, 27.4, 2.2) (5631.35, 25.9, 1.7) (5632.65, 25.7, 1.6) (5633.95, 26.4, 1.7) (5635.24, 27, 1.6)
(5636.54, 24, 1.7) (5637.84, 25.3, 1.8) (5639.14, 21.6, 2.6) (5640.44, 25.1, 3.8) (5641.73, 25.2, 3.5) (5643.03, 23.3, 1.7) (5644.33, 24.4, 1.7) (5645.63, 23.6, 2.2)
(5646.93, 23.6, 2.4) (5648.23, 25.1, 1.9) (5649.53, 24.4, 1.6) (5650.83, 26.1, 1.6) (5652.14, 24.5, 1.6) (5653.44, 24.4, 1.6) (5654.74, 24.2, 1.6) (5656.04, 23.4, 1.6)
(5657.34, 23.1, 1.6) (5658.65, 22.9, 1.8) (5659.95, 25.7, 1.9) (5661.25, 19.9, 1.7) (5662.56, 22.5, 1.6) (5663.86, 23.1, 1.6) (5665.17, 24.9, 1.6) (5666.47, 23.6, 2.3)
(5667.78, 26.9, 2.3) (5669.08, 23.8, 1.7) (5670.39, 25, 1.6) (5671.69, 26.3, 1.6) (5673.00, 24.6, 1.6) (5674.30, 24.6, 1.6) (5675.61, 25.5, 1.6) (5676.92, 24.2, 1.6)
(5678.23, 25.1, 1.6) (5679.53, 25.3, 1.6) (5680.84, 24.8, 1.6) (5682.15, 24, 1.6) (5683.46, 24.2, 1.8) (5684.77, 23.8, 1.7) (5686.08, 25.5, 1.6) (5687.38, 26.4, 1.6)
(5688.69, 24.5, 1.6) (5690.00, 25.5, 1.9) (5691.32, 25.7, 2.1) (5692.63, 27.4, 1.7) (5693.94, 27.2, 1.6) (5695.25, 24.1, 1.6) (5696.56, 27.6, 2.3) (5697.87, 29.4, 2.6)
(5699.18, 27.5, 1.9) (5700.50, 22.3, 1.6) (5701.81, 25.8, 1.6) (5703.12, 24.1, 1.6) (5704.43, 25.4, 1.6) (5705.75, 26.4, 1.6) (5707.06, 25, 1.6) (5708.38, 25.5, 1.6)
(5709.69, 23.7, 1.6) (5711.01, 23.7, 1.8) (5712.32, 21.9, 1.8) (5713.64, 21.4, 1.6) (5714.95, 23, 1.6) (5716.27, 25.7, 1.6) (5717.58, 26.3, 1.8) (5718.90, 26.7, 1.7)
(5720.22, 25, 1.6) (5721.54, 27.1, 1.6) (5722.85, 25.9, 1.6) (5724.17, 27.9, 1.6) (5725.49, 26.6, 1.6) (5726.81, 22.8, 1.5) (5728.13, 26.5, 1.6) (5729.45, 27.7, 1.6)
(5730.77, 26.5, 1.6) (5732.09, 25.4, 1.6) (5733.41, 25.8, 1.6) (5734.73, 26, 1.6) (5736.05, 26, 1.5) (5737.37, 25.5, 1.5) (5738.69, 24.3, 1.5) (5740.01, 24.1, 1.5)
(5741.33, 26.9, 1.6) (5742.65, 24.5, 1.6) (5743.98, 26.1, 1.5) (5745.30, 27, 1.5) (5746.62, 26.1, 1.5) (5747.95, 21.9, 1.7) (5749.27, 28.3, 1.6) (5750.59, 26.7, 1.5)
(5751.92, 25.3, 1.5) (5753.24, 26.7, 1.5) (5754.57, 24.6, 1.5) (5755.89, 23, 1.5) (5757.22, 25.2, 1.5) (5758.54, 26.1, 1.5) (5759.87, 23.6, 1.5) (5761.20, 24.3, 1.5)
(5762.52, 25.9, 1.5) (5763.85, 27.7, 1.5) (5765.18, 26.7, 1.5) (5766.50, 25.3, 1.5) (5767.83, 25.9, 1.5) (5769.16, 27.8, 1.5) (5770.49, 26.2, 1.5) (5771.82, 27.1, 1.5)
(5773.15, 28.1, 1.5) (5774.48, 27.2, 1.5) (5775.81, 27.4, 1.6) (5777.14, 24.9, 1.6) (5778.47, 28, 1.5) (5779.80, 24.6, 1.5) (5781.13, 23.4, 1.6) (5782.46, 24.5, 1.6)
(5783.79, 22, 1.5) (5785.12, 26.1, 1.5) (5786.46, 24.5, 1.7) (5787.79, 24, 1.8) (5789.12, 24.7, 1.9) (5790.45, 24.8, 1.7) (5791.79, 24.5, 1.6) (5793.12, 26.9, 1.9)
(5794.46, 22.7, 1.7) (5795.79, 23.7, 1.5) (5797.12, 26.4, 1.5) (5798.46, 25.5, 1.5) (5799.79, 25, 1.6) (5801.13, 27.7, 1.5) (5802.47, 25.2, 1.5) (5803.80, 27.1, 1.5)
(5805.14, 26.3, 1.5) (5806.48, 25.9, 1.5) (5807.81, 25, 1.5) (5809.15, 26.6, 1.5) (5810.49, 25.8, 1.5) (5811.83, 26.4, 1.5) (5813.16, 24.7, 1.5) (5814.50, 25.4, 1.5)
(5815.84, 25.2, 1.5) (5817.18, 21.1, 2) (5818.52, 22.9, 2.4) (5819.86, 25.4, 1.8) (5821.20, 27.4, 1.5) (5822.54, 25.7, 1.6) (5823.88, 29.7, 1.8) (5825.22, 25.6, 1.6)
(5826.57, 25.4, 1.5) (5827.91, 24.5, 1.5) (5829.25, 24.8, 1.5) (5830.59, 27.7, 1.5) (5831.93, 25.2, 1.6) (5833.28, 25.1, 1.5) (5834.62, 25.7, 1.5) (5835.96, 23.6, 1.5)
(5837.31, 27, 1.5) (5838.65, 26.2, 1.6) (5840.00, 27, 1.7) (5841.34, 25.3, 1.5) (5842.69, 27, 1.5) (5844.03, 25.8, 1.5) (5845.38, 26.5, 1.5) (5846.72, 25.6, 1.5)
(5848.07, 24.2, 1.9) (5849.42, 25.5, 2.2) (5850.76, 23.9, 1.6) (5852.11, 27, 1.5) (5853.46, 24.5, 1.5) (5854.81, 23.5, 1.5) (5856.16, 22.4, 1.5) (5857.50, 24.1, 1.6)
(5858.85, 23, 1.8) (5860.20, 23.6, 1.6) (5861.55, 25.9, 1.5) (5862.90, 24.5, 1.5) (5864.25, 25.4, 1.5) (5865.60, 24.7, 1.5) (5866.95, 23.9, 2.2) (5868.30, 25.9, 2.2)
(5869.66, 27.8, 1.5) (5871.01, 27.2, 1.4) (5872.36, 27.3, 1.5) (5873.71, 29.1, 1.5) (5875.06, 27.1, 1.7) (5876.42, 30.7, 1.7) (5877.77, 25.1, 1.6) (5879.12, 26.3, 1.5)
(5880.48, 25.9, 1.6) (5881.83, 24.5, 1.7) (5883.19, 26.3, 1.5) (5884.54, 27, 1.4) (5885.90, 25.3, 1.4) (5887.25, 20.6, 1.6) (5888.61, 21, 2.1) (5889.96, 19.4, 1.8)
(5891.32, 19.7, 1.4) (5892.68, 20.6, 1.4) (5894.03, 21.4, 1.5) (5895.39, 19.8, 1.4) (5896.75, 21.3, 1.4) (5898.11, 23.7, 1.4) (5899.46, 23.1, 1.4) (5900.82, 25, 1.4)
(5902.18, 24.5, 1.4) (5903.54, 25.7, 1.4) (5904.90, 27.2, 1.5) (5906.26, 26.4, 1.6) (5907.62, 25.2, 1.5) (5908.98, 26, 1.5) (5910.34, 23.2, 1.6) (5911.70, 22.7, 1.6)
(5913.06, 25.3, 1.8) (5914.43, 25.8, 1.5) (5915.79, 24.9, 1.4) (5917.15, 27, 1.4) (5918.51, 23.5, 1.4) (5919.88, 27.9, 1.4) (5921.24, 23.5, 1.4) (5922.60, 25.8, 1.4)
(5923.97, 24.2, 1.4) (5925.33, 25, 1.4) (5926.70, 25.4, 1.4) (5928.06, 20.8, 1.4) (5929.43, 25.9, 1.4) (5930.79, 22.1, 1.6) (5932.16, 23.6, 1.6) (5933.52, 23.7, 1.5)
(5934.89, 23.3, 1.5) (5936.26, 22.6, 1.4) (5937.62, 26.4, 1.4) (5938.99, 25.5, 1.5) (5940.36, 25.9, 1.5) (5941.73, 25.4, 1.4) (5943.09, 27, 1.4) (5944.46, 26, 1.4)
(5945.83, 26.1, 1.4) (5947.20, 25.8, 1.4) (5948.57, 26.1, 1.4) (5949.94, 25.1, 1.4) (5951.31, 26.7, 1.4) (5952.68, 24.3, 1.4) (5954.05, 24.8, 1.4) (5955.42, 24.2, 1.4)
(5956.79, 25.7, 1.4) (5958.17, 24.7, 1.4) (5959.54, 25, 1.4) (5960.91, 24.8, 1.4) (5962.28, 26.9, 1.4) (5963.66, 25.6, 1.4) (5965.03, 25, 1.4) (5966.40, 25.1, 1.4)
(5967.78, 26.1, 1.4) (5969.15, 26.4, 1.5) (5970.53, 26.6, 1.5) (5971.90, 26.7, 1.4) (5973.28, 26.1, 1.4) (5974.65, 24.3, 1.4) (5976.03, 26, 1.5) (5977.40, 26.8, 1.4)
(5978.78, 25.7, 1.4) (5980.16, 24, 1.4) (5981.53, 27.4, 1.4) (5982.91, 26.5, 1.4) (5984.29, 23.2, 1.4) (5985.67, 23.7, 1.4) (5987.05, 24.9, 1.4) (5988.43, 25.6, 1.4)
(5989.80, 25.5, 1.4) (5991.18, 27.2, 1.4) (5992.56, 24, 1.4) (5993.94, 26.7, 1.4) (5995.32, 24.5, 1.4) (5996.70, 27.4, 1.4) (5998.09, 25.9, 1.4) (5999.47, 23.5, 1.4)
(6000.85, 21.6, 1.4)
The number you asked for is 2.5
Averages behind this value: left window 25.3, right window 25.7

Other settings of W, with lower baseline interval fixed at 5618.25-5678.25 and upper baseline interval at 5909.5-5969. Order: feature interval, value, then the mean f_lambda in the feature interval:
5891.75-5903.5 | 1.1 A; 22.5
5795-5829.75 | -1.1 A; 25.5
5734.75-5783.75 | -2.2 A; 25.7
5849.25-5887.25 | -1.0 A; 25.5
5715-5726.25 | -0.8 A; 26.2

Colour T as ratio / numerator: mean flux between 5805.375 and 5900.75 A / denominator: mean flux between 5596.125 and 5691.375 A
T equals 1.0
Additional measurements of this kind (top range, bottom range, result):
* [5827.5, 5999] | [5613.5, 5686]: 1.03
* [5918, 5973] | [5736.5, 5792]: 0.99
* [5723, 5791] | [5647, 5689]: 1.05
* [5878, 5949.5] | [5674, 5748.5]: 0.96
